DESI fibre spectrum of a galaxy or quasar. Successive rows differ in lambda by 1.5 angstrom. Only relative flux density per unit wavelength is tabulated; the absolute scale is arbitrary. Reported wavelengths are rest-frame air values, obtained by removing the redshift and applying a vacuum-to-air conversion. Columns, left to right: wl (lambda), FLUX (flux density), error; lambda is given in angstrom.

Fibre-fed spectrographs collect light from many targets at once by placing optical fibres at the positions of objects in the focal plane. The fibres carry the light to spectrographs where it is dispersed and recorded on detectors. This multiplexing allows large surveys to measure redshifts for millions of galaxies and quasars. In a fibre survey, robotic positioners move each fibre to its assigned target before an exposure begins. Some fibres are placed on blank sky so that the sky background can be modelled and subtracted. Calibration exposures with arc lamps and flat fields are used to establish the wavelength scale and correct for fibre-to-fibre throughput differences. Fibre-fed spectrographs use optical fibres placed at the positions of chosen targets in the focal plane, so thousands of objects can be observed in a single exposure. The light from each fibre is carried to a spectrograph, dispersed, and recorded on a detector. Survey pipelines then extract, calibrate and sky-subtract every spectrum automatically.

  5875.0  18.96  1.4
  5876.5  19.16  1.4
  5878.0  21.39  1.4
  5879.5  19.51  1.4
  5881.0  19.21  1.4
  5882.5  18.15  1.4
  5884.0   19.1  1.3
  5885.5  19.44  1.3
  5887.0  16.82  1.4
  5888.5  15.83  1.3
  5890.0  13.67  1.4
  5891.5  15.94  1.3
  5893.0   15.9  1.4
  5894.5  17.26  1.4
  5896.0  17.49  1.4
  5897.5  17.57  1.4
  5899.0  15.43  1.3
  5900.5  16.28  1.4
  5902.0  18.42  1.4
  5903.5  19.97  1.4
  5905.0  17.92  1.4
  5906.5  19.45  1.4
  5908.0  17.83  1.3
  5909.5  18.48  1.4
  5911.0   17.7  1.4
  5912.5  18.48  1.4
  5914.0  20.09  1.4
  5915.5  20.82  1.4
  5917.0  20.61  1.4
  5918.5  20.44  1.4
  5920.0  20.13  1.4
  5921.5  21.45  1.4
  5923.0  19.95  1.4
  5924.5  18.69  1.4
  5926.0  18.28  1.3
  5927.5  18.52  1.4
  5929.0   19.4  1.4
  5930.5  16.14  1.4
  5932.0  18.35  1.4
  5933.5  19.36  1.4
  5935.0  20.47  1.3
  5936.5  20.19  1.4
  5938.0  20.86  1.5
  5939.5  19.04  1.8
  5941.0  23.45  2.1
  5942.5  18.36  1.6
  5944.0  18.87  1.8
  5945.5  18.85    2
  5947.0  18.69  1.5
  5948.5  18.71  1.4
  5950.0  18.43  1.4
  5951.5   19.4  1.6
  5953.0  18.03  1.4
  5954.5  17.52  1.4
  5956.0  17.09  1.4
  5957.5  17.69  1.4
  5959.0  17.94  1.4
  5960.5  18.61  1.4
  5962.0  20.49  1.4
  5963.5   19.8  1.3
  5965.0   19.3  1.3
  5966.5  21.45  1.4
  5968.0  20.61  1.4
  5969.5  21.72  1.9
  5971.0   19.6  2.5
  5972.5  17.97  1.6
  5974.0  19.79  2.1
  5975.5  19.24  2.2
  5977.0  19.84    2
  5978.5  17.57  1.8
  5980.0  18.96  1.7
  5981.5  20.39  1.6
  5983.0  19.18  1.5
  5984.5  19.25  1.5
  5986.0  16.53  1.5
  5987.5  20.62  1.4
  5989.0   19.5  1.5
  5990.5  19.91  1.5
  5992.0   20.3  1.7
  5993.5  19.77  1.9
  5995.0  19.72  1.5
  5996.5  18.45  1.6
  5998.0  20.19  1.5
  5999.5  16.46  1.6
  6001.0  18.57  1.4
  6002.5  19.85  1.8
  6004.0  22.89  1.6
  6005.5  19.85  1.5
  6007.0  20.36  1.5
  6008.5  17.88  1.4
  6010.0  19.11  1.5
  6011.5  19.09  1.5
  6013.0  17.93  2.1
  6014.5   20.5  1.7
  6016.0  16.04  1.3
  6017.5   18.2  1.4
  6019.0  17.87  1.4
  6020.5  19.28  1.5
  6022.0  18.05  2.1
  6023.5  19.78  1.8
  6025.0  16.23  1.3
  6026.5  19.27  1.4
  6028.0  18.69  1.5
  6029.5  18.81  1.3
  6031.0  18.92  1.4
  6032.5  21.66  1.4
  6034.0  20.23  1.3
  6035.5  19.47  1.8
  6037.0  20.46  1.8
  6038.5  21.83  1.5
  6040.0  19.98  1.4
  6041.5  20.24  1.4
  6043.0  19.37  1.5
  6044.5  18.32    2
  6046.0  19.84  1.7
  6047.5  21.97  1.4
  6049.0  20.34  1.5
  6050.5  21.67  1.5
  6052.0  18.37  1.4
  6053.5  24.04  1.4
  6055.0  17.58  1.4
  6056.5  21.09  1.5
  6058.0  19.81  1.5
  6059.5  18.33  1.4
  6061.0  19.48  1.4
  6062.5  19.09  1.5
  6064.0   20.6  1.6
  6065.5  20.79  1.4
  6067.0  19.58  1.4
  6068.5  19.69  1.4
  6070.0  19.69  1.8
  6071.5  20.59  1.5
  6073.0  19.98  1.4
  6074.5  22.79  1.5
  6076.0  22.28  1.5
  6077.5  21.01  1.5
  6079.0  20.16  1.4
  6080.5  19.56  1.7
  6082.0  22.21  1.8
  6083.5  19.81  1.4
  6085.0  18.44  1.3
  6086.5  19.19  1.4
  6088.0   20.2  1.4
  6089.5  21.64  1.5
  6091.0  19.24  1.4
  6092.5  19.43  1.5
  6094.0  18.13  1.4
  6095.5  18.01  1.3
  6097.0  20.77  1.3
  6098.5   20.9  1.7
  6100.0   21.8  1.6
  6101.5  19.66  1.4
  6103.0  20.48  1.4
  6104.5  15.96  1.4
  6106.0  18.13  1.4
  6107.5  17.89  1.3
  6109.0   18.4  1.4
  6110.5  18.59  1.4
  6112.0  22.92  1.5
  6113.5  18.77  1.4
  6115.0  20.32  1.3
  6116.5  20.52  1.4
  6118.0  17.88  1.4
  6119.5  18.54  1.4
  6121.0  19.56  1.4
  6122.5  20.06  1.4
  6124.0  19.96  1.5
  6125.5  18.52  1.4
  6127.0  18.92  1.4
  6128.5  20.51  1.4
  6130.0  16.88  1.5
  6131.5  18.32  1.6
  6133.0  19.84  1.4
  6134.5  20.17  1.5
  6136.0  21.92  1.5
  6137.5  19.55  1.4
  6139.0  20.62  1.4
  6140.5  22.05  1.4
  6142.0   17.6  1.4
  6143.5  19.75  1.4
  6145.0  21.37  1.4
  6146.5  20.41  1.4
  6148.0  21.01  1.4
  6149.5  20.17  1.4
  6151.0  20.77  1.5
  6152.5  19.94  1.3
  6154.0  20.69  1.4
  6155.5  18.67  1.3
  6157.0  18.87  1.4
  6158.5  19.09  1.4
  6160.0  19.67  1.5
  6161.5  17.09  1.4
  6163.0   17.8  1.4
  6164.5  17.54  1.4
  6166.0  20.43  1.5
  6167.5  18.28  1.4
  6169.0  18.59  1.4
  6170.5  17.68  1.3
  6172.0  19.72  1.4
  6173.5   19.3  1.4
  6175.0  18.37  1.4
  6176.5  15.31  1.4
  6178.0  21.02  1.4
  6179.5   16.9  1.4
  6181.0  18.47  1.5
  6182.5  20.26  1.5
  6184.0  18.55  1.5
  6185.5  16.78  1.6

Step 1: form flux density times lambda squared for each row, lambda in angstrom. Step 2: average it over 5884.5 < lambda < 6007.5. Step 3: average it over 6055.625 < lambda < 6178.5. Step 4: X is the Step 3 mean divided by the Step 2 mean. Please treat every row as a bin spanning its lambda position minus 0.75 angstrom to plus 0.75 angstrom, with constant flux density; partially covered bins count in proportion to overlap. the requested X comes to 1.10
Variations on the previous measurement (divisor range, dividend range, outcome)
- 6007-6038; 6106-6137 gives 1.06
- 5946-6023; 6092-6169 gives 1.07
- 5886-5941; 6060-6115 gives 1.14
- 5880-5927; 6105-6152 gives 1.16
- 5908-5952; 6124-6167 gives 1.09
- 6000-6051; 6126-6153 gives 1.07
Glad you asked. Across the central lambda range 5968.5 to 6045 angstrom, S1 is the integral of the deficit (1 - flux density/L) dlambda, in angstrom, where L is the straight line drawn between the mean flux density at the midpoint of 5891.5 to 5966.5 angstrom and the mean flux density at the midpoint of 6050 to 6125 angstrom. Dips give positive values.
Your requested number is 0.1 angstrom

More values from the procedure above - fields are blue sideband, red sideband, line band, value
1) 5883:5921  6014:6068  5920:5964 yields -1.3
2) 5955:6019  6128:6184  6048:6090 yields -2.2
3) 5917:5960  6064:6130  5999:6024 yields 0.6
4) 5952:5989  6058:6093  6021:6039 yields 0.3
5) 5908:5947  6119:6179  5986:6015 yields 0.0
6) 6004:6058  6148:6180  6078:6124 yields -0.9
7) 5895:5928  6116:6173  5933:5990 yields -1.1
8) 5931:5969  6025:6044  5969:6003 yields 0.4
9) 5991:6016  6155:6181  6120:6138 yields -0.8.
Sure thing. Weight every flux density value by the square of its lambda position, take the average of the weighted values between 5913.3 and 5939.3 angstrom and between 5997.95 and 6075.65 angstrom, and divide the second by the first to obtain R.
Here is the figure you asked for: 1.04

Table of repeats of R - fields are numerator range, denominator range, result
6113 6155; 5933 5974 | 1.09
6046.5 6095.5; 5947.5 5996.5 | 1.09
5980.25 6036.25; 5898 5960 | 1.04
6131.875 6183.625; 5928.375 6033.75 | 1.07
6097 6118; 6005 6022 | 1.08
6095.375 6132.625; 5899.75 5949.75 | 1.07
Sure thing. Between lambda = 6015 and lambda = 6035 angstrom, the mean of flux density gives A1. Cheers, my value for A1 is 18.7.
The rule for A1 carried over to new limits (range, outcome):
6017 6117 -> 19.8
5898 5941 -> 19.1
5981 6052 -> 19.4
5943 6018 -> 19.1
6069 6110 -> 19.9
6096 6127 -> 19.5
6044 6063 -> 20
